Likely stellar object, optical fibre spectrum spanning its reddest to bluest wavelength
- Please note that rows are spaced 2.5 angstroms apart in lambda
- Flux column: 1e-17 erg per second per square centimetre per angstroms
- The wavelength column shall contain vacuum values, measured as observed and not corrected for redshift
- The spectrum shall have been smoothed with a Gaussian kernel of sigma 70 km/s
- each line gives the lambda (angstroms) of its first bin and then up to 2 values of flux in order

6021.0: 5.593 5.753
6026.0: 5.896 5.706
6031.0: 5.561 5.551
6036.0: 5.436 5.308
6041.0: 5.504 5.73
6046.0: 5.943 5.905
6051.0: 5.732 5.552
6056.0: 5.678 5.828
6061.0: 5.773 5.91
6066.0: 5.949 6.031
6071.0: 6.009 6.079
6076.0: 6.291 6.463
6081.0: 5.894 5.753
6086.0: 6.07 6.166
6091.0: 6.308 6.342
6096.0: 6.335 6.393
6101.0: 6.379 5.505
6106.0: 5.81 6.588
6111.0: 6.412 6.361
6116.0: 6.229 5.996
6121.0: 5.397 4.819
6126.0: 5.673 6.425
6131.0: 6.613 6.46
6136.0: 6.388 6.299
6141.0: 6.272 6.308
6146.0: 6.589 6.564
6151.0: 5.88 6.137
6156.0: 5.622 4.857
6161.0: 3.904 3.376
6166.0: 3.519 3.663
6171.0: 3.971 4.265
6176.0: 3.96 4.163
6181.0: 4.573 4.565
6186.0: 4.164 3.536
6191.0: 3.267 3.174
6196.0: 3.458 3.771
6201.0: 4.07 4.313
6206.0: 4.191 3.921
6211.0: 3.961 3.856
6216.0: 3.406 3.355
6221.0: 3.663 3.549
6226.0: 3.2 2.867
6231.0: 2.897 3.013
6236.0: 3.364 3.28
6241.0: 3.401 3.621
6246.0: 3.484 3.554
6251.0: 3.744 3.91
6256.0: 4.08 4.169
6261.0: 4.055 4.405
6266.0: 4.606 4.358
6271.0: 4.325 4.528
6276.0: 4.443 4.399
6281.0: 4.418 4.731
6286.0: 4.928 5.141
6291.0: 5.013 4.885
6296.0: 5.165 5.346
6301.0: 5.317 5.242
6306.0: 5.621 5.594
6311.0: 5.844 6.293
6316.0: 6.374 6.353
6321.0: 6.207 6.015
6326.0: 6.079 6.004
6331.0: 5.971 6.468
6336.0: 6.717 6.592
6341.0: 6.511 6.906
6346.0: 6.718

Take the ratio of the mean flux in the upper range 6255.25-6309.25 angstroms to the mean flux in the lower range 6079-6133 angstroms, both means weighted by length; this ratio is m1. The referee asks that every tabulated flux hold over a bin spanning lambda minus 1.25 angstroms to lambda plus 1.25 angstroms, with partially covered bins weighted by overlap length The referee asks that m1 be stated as 0.8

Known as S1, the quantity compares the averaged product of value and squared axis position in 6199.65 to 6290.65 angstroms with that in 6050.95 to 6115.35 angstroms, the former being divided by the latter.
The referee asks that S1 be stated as 0.68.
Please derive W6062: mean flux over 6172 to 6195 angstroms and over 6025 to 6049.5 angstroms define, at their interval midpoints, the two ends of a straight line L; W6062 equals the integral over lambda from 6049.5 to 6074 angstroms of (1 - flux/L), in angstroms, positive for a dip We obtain -2.2 angstroms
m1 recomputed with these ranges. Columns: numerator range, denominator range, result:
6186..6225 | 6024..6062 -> 0.65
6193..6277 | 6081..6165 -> 0.63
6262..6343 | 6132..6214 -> 1.17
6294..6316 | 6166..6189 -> 1.37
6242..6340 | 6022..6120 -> 0.85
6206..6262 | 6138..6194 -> 0.76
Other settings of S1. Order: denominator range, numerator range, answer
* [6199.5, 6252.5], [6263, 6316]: 1.44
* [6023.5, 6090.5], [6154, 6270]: 0.69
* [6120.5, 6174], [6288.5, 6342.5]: 1.14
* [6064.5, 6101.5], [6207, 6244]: 0.58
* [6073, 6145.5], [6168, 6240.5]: 0.62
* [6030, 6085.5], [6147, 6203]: 0.77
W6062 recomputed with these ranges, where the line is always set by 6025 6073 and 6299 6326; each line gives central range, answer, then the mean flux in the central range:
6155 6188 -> 9.3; 4.17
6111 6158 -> -2.6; 6.1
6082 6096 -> -0.9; 6.14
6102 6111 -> -0.4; 6.04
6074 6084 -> -0.6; 6.12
